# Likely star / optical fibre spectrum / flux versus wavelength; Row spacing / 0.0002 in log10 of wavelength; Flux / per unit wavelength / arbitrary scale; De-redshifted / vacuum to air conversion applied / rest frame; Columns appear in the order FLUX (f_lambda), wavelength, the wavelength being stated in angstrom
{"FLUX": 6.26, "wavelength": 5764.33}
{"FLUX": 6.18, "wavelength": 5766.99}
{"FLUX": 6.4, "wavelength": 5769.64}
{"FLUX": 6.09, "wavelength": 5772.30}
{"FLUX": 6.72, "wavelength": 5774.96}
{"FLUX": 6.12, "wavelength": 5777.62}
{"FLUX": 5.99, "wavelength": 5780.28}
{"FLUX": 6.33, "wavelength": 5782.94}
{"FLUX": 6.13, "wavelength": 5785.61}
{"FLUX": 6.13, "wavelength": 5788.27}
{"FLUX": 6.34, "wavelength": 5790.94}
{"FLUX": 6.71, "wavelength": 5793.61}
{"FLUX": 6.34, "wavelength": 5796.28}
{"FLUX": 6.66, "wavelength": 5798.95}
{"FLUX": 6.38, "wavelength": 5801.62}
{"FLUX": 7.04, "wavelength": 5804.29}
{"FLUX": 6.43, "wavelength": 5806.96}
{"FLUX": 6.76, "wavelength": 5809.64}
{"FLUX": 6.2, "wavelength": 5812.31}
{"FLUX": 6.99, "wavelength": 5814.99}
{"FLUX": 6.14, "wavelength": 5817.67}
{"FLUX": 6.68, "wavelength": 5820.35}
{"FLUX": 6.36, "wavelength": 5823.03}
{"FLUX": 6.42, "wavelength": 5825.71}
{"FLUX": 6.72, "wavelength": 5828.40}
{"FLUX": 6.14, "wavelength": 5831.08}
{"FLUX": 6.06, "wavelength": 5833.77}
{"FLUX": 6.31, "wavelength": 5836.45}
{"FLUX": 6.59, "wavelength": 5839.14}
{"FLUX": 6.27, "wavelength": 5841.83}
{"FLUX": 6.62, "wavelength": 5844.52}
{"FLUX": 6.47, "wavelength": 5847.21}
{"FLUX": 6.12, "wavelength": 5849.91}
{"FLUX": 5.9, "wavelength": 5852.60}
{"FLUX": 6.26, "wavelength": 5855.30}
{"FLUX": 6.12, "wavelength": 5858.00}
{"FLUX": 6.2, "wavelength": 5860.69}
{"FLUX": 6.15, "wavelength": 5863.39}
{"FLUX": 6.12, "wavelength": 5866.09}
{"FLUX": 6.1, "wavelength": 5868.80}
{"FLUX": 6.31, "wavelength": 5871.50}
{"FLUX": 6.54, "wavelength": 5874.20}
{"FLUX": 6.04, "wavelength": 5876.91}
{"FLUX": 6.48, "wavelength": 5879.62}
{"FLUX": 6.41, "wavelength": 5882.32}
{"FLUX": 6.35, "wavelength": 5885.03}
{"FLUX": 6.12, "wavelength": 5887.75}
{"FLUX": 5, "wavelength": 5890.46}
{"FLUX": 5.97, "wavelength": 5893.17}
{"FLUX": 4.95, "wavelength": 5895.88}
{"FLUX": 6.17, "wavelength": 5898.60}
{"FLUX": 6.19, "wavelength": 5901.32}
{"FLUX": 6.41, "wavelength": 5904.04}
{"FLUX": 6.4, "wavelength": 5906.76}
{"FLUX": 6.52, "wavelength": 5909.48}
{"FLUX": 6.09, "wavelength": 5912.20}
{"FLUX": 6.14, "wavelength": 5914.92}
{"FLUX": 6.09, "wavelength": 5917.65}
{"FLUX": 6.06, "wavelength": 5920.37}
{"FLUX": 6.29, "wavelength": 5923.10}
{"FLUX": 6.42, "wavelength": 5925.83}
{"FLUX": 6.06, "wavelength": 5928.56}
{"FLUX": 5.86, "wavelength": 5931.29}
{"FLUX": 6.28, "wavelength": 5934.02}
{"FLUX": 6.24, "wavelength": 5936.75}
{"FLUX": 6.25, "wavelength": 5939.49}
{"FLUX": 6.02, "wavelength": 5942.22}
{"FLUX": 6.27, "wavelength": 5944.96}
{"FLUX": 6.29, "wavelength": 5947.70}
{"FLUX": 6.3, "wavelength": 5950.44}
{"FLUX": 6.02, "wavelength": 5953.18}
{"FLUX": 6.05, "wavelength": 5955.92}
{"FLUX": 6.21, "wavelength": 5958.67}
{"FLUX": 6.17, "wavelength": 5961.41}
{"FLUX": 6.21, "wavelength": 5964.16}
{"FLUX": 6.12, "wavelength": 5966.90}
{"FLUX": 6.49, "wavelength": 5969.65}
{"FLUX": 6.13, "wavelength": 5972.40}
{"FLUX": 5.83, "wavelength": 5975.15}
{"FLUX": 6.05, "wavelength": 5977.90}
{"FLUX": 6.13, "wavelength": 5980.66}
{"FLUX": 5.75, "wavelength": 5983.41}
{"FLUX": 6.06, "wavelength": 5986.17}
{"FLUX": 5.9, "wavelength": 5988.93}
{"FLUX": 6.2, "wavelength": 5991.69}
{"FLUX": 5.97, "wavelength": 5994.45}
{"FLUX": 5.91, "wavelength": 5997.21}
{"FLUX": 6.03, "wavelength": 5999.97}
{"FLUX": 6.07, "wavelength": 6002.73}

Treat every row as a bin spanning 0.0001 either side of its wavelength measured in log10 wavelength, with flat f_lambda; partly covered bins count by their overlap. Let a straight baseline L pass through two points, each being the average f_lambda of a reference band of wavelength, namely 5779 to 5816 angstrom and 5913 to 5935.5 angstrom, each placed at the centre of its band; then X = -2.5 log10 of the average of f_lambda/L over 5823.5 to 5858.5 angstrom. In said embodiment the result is 0.01 mag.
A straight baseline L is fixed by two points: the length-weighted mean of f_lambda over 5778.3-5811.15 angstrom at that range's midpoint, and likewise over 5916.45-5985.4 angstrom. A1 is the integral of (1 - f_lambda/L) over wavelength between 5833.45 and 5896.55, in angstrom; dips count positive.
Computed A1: 1.4 angstrom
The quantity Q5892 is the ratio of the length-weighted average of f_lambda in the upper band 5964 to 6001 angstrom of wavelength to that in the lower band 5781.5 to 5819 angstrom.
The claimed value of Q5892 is 0.94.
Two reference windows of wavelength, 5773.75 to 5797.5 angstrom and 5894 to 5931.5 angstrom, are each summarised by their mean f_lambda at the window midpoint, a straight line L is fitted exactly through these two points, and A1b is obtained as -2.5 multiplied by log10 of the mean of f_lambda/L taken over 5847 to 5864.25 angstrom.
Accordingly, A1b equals 0.01 mag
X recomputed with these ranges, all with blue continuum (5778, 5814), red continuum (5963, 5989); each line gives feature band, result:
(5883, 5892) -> 0.067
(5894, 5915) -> 0.019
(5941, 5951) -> -0.015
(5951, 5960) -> 0.001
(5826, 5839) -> 0.001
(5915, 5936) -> 0.003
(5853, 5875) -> 0.014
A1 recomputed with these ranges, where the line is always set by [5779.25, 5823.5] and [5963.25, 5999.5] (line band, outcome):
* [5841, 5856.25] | 0.2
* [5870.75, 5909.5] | 0.9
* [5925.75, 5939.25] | 0.0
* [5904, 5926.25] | -0.2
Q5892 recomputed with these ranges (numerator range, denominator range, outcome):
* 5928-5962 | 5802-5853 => 0.96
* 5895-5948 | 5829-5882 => 0.98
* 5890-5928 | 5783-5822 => 0.94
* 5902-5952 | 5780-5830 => 0.96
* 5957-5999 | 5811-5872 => 0.96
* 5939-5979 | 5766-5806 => 0.97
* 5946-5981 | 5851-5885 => 0.99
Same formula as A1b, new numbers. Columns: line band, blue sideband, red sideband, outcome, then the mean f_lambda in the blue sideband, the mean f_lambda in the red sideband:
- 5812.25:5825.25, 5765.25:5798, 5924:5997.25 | -0.04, 6.29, 6.12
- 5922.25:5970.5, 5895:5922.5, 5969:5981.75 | -0.01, 6.13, 6.1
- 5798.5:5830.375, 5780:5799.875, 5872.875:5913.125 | -0.05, 6.34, 6.11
